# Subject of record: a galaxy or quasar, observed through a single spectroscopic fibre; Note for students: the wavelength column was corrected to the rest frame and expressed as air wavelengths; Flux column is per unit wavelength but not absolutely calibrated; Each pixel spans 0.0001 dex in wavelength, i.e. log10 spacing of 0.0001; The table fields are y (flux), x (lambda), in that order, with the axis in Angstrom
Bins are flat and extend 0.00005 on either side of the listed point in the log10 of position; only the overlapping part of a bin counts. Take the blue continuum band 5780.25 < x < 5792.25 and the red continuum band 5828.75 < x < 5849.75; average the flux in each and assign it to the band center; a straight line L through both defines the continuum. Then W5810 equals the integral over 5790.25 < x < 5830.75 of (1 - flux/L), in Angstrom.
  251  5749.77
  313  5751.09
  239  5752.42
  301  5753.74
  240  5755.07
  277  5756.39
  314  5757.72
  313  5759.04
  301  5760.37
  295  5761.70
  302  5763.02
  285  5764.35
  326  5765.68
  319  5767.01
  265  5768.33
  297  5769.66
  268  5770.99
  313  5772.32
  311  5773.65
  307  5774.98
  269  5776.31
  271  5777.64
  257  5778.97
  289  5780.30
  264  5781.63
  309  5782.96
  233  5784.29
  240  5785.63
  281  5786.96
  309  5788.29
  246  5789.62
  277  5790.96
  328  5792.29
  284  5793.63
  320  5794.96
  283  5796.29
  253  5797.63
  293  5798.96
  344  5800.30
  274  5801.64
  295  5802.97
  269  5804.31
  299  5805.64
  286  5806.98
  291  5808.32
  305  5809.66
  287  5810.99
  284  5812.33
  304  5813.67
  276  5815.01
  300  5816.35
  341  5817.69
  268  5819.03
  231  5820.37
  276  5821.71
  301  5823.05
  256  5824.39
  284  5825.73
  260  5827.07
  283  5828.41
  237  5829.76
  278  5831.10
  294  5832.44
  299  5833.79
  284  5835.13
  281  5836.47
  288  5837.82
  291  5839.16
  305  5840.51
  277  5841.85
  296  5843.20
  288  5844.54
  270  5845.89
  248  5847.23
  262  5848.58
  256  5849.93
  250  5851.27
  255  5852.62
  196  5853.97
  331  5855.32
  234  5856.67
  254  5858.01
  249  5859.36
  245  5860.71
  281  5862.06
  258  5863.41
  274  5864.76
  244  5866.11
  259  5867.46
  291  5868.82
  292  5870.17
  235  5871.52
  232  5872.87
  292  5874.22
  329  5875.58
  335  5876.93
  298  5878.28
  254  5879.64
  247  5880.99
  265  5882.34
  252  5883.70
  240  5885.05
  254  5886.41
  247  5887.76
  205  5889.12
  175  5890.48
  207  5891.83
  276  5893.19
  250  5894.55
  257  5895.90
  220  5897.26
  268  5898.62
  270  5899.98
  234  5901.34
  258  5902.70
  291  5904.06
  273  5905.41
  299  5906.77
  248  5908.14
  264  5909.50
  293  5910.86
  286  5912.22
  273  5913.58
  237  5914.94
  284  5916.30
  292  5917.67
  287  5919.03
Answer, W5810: -1.4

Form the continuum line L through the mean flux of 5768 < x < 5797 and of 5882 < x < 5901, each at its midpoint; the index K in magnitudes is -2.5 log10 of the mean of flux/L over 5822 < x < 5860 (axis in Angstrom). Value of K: -0.046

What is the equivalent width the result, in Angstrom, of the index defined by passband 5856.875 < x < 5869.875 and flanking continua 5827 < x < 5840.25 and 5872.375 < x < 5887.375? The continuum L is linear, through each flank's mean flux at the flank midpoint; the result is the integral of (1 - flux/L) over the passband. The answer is 0.7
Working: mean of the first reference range 281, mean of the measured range 262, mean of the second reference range 273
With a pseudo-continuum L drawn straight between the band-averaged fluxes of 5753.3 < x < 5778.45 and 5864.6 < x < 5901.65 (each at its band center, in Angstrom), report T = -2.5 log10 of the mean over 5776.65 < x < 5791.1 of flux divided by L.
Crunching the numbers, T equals 0.07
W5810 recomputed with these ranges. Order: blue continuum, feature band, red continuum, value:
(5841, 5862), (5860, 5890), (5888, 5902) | -2.0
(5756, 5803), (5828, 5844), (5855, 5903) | -0.8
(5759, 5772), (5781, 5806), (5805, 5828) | 0.5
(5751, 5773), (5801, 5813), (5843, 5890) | -0.4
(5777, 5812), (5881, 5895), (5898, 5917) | 1.8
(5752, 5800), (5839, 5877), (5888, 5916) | -0.4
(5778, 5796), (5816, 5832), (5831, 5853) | 0.2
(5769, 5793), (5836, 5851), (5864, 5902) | -0.6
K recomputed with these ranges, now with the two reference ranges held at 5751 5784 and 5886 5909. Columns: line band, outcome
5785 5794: 0.005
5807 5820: -0.070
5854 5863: 0.002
